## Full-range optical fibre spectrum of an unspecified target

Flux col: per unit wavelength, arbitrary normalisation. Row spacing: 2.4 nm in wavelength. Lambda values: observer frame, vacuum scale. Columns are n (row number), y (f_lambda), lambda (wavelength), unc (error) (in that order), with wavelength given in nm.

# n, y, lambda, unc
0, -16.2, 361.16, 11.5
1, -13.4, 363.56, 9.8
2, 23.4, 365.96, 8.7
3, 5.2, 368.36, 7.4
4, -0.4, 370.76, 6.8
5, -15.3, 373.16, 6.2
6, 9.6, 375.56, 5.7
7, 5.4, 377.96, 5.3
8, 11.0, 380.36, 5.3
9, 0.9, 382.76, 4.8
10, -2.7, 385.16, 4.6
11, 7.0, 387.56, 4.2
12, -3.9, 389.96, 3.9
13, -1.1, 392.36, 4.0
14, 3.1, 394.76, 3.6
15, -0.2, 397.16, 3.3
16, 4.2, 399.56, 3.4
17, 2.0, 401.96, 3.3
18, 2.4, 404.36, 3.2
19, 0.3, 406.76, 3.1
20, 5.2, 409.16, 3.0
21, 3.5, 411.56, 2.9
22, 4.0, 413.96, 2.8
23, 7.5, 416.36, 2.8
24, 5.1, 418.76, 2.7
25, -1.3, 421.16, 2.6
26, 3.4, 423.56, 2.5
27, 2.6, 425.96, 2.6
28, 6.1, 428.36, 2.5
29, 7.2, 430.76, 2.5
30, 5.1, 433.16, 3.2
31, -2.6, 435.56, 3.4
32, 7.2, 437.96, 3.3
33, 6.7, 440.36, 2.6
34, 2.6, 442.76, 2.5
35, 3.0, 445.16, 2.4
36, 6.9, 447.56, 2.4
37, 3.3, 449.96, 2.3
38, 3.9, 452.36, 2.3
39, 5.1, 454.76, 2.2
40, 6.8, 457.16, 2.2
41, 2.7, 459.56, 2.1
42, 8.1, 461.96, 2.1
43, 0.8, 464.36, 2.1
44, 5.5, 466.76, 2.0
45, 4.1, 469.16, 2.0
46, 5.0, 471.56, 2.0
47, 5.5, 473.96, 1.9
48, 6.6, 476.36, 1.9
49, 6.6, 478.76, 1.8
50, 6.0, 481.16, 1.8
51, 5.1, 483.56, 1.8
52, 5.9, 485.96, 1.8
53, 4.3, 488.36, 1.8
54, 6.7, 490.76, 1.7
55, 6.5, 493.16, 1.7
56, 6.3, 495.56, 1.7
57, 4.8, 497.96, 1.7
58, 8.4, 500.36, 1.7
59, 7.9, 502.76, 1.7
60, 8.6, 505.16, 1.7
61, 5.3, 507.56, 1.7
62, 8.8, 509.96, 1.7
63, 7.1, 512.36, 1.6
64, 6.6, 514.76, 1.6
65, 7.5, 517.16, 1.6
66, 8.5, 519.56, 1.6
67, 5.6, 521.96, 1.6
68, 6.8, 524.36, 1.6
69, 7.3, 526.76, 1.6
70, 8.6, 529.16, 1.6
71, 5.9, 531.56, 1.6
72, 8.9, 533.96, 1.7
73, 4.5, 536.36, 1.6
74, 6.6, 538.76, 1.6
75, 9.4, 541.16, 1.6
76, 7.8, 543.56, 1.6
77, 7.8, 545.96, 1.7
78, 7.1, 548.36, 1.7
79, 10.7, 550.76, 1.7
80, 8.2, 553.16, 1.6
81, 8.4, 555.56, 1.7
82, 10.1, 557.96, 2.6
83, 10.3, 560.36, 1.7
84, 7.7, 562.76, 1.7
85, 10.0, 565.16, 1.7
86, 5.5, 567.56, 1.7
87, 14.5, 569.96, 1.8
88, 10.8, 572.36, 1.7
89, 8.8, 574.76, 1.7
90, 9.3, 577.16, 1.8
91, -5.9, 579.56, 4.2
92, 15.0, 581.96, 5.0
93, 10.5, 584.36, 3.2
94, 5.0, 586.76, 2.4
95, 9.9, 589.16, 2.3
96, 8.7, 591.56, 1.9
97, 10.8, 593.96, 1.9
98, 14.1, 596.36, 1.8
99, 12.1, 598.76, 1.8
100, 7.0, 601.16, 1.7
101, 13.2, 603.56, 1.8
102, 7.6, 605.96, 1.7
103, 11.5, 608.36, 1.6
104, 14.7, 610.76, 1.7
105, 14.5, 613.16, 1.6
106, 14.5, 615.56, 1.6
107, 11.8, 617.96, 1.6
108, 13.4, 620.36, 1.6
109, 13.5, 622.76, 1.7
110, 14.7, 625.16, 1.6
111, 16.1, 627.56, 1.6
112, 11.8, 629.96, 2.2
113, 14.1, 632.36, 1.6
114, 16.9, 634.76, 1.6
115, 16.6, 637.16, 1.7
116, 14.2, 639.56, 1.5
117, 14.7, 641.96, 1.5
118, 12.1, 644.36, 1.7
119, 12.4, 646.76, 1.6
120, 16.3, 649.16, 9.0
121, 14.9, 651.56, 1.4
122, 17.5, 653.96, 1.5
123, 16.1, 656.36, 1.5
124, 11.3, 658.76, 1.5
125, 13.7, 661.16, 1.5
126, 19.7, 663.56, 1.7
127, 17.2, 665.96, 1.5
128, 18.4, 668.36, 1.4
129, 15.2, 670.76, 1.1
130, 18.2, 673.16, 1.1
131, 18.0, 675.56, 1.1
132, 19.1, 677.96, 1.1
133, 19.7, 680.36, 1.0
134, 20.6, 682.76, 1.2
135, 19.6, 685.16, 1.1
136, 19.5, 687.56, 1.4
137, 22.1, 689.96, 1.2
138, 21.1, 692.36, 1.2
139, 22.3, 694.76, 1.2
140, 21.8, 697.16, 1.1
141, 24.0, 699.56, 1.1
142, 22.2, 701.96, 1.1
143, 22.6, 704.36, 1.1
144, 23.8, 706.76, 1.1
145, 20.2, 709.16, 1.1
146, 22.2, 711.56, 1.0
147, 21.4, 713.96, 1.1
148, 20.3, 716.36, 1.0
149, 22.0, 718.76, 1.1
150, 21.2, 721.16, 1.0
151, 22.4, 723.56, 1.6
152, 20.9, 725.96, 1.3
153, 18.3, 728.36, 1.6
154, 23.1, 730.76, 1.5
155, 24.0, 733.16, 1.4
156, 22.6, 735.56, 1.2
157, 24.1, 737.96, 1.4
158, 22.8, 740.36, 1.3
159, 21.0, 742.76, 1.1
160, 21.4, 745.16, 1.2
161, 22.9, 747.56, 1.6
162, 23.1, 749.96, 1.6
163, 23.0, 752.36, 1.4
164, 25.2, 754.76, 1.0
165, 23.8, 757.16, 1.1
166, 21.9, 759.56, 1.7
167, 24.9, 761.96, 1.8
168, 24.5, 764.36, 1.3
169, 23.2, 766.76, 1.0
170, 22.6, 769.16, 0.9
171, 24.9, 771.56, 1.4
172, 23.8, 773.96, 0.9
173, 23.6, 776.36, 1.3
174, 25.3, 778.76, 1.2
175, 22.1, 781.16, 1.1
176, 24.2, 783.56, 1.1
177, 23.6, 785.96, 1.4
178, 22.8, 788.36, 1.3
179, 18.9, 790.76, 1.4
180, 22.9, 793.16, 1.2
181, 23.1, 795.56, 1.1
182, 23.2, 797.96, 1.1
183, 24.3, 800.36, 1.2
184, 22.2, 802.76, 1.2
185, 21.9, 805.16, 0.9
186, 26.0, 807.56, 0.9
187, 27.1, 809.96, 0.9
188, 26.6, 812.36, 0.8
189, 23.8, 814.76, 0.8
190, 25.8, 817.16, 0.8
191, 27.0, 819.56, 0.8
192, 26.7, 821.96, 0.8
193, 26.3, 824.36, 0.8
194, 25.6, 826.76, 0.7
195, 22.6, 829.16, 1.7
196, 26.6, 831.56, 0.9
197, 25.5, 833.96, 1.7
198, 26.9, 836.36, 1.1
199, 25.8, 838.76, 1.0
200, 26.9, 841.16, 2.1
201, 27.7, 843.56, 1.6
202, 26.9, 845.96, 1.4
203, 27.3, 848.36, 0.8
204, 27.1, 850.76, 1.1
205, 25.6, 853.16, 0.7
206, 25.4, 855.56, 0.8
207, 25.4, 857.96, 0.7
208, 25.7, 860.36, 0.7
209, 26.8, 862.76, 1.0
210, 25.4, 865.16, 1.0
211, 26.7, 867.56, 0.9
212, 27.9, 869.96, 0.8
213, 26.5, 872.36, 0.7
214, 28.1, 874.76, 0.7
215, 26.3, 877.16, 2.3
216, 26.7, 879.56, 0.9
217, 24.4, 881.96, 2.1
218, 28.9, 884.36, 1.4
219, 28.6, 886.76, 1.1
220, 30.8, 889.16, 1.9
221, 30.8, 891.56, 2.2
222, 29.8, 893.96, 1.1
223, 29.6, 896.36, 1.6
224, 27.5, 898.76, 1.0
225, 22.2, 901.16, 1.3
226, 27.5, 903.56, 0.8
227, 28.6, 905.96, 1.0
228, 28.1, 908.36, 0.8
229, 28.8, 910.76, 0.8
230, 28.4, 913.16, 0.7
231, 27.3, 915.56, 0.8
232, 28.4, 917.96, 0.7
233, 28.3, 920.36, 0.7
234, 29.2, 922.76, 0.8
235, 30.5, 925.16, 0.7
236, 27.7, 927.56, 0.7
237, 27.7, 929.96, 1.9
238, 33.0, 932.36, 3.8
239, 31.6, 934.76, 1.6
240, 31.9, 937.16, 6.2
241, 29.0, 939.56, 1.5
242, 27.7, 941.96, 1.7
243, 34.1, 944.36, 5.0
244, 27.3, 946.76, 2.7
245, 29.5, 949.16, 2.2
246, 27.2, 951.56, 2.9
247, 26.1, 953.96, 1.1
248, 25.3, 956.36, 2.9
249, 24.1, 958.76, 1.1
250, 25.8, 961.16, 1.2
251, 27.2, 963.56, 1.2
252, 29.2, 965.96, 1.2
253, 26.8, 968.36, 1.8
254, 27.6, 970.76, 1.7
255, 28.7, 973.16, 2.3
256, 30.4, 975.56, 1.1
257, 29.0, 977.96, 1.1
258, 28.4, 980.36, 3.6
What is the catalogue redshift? 0.53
